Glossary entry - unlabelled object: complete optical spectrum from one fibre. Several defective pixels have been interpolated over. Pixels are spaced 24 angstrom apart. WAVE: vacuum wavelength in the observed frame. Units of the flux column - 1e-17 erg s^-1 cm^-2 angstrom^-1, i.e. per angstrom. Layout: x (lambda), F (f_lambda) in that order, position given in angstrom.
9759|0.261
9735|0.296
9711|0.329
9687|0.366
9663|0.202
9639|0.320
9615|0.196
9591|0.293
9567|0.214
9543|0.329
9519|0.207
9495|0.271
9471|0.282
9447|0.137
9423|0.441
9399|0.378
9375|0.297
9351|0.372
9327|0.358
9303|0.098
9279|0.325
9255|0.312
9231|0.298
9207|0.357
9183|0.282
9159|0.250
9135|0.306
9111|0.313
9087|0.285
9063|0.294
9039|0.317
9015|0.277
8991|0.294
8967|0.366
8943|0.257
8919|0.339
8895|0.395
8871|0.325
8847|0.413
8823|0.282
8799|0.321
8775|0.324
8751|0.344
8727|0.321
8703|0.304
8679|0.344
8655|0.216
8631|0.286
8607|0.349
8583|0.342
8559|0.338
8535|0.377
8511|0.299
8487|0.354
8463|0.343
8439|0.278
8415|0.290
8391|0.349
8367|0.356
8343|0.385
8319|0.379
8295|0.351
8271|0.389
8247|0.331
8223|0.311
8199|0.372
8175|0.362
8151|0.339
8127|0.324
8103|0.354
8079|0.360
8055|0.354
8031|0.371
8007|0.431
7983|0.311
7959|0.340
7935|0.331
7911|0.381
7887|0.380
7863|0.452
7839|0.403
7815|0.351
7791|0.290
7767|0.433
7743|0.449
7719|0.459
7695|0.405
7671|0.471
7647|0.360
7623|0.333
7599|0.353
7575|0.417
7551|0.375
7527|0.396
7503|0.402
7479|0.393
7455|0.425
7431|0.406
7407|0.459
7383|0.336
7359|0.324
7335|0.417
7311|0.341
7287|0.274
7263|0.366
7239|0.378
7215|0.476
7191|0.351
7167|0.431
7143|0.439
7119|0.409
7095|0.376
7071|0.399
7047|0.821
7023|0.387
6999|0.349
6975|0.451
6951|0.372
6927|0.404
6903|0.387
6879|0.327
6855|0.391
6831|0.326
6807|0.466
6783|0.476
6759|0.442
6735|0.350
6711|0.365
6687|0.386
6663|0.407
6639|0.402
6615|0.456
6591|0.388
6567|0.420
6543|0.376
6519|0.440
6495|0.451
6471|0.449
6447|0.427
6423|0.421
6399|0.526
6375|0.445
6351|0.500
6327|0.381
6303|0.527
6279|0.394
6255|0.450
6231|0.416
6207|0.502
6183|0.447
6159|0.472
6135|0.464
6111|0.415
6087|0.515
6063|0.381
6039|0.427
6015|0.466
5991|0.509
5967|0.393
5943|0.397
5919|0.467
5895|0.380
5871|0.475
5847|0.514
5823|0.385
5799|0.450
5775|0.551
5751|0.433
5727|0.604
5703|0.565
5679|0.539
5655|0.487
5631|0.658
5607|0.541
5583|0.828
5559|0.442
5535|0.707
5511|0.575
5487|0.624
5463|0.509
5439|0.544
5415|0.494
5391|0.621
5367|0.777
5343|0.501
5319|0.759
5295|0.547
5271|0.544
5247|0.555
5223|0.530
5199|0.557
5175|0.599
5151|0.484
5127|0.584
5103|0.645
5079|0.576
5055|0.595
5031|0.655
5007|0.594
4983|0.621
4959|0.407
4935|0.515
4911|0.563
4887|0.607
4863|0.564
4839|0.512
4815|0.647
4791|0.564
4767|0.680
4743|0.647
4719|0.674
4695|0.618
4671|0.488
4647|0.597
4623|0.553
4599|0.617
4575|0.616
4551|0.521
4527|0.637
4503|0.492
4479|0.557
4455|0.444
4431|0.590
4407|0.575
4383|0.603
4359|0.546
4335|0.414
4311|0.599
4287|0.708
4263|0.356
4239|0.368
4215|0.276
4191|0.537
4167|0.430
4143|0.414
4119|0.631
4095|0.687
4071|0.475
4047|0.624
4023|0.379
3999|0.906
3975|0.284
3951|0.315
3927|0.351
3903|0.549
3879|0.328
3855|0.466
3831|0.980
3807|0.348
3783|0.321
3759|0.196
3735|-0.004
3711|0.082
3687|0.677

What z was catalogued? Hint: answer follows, 0.07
